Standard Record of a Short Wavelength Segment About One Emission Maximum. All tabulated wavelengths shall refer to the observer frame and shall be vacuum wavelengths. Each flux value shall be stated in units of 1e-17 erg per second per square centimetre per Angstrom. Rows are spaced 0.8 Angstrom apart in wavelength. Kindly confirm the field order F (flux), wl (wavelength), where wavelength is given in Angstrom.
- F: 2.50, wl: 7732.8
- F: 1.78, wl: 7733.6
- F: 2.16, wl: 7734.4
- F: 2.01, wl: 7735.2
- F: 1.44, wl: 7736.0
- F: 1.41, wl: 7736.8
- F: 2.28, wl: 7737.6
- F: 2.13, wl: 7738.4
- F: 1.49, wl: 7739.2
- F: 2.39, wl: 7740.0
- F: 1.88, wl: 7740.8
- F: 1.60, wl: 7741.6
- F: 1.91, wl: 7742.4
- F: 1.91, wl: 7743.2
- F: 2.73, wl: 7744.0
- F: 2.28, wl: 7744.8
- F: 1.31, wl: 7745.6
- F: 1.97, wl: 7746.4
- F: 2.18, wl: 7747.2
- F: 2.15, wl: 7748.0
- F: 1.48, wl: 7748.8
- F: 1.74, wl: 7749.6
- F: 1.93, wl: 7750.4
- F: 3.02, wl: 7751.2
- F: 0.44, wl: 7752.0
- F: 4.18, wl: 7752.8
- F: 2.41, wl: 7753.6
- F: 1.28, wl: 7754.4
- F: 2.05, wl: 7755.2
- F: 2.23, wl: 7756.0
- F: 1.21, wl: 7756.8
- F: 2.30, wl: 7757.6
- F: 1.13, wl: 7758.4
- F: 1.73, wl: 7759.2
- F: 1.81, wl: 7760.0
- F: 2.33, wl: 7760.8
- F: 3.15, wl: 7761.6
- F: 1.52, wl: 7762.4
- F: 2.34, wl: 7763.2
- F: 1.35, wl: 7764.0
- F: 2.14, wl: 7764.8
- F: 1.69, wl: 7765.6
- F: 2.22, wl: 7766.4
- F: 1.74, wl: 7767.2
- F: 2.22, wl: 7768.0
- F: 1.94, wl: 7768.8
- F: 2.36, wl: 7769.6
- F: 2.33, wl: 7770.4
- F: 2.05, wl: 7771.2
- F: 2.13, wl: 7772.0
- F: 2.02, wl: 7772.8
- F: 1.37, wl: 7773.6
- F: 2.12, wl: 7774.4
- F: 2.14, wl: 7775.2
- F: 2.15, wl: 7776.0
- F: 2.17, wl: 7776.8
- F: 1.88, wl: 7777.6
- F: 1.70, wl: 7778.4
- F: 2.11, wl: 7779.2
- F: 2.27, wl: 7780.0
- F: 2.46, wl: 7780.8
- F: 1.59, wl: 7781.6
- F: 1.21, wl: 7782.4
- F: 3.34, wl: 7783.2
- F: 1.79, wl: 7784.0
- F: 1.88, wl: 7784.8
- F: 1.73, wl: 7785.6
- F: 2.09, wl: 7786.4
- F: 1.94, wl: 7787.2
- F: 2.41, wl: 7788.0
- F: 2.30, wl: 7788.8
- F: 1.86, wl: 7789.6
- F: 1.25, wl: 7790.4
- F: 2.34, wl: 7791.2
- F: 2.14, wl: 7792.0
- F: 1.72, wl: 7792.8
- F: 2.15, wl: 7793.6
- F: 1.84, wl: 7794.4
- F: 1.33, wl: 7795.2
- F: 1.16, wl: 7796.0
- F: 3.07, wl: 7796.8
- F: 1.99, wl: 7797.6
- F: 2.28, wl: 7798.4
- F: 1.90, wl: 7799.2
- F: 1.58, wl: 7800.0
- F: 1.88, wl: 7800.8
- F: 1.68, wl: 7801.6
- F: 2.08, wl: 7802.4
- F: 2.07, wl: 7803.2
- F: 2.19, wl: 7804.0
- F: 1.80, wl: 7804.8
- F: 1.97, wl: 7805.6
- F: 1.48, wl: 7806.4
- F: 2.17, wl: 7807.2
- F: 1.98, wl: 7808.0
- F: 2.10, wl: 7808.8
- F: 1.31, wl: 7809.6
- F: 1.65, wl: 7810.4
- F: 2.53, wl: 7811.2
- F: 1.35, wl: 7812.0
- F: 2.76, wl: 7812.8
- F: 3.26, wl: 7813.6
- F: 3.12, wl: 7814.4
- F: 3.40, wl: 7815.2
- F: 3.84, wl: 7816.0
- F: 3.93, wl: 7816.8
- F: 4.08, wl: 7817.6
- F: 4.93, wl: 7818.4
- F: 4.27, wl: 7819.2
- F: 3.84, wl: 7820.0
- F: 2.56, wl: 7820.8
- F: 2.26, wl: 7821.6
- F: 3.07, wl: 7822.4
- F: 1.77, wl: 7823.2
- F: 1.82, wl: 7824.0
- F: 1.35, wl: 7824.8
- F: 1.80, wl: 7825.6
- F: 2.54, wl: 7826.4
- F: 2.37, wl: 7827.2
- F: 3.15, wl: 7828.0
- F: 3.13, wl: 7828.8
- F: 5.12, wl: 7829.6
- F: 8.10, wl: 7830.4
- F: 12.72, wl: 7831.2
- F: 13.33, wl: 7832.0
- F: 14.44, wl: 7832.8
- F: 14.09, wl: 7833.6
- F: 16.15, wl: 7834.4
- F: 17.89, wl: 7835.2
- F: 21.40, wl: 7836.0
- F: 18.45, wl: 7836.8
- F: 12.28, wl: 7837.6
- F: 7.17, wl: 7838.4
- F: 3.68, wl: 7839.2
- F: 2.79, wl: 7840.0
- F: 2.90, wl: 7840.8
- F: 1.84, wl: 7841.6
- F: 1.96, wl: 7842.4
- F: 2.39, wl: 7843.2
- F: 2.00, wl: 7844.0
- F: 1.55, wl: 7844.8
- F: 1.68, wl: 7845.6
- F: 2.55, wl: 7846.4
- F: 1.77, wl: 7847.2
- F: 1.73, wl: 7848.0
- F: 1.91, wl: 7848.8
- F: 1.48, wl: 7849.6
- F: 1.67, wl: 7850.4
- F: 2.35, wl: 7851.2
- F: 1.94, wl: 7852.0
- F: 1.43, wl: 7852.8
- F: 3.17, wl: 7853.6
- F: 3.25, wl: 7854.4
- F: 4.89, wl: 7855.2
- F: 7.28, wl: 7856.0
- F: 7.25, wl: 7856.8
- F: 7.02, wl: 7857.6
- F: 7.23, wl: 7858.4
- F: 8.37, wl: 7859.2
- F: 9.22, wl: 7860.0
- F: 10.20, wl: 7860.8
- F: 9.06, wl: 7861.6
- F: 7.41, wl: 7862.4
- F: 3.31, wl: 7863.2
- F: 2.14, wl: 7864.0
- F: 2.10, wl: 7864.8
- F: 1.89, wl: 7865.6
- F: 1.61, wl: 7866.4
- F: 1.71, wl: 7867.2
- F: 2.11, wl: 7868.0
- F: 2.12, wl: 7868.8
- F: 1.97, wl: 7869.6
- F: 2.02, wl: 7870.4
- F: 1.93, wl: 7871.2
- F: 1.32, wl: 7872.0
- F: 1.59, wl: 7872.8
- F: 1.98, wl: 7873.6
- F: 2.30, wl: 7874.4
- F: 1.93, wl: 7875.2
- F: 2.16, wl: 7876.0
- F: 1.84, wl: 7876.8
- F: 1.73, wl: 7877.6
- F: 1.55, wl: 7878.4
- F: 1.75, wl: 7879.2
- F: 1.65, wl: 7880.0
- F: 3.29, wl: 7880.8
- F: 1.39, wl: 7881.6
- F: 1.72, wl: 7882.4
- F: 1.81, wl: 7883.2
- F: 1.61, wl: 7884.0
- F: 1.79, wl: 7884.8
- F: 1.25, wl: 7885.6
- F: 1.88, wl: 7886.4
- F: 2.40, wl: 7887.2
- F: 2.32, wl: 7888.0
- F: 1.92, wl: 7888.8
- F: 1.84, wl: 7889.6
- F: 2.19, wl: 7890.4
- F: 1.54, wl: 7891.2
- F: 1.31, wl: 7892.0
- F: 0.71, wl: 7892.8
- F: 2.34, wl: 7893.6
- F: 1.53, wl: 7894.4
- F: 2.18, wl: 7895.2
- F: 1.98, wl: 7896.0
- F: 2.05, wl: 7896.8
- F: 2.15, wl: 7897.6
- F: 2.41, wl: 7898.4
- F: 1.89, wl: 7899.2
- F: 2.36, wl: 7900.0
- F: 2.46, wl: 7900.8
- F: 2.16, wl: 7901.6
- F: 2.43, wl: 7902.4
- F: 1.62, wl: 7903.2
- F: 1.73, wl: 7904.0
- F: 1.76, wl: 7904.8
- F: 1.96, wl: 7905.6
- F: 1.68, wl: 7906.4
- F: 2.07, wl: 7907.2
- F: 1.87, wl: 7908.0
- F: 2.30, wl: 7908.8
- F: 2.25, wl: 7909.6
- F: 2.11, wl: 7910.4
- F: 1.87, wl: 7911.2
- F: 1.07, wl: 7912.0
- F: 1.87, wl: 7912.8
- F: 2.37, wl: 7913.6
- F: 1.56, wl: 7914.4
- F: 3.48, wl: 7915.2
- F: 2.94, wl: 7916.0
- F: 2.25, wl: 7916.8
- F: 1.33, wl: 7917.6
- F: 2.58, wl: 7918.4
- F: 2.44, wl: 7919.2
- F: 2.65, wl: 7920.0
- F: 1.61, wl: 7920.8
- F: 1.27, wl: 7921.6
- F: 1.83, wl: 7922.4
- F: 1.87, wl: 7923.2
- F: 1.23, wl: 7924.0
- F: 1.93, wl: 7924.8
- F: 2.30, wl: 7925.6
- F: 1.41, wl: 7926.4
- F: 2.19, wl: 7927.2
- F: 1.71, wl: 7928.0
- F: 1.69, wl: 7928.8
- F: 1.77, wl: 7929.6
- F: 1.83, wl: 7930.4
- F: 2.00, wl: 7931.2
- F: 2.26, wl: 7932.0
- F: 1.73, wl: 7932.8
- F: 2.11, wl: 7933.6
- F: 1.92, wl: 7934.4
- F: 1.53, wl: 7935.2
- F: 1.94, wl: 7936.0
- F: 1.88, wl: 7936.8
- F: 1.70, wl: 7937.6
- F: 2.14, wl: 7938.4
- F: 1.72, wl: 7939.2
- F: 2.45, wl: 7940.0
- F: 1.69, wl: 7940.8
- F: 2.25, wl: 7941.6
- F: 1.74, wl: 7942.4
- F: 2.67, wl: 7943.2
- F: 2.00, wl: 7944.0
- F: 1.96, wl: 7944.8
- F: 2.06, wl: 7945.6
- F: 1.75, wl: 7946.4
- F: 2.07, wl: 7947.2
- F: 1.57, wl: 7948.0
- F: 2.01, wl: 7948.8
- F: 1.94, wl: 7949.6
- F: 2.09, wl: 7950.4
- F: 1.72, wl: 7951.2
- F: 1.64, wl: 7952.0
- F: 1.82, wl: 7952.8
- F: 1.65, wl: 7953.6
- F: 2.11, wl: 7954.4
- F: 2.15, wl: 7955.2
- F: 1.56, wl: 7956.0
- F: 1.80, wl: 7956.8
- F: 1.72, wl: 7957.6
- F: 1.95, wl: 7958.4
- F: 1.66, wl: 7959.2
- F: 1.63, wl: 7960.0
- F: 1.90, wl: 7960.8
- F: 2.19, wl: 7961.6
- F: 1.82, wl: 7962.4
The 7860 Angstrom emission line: [N II]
